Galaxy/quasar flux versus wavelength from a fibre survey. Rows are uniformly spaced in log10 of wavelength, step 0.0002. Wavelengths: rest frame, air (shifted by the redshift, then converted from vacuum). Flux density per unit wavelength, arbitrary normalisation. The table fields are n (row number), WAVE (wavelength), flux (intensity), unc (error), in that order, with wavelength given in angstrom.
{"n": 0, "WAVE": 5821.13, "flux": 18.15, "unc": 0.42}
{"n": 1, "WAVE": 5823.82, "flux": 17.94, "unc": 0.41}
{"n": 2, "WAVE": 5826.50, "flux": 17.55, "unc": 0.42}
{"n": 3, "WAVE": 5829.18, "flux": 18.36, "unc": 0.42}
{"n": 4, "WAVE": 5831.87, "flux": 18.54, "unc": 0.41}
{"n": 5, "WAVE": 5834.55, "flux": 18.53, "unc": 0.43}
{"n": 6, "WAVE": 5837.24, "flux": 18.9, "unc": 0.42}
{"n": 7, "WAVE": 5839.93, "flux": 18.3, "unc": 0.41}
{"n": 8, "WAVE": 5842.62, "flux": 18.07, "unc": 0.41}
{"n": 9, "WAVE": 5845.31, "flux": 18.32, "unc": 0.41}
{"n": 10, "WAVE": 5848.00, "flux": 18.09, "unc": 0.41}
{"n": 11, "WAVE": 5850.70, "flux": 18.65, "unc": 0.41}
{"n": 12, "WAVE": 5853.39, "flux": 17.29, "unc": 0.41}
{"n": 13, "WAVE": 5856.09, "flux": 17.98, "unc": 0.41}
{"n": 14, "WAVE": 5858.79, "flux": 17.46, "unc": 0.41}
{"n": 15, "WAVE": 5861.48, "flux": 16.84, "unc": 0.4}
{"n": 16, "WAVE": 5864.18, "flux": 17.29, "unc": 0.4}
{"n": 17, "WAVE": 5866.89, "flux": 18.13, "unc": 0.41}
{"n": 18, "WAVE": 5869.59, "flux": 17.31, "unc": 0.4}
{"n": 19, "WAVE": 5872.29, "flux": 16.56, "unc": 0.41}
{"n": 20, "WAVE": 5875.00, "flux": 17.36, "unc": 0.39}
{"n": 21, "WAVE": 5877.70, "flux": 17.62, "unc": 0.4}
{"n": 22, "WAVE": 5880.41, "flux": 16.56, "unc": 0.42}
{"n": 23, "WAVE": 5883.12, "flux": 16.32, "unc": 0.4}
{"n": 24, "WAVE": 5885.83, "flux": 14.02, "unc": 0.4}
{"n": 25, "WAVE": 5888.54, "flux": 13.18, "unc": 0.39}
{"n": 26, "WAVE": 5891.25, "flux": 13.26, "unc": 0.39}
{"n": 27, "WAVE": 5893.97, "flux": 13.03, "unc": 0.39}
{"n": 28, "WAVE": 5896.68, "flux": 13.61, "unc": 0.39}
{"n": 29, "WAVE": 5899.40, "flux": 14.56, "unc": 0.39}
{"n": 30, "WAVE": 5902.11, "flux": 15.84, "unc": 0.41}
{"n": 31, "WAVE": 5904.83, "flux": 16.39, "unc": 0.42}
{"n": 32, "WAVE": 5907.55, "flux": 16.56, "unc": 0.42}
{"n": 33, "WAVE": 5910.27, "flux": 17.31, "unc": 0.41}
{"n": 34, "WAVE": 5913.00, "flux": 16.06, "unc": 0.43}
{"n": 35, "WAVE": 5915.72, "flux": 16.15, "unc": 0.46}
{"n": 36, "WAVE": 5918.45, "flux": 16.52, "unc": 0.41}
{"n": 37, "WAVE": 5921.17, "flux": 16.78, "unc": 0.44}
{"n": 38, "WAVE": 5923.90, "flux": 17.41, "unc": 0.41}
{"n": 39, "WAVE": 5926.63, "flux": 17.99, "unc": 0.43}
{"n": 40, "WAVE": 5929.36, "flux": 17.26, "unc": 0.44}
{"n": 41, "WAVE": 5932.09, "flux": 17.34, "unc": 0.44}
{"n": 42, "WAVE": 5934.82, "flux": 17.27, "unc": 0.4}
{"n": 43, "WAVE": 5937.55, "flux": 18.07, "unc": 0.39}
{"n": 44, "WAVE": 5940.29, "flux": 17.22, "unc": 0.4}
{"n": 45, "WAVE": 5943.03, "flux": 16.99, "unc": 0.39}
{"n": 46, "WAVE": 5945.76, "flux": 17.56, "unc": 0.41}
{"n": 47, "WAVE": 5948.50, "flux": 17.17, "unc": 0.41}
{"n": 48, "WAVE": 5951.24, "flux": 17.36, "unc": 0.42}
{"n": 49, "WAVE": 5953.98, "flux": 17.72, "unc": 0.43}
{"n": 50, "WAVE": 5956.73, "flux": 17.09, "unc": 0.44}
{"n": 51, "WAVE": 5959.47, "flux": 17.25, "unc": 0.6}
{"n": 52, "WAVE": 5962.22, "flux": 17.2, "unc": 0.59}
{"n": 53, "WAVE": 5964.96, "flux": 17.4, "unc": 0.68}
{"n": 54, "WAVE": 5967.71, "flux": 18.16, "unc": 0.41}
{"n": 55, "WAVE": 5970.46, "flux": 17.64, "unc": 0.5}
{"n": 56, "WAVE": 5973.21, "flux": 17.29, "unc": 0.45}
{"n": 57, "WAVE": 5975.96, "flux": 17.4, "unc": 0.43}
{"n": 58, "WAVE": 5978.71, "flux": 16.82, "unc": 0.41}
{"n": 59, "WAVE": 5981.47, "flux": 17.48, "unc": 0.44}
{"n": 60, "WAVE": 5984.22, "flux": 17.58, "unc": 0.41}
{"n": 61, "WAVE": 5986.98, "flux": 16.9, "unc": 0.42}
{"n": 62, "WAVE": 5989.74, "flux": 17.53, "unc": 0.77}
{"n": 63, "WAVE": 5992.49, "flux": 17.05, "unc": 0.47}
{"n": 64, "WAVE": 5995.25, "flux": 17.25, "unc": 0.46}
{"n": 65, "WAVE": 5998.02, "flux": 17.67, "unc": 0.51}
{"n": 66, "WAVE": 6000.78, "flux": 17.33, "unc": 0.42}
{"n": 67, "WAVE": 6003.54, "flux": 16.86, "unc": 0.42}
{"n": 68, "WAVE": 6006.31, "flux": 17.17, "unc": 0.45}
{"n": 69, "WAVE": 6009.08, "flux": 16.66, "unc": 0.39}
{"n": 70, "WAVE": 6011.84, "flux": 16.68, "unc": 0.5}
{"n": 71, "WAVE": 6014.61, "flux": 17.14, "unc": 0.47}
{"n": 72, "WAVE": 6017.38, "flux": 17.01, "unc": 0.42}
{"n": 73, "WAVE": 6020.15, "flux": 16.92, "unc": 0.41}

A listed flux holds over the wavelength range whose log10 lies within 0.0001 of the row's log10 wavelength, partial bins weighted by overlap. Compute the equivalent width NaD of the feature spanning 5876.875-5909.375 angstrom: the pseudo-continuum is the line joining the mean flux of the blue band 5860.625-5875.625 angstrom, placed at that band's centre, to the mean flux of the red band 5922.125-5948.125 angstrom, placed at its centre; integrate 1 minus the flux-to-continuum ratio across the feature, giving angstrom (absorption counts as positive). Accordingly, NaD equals 4.2 angstrom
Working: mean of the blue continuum 17.2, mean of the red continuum 17.4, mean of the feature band 15.1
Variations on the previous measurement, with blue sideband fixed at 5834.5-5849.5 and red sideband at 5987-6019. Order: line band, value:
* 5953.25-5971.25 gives -0.1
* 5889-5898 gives 2.3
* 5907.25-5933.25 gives 1.2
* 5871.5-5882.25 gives 0.6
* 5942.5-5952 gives 0.1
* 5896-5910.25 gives 1.8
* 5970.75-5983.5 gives 0.0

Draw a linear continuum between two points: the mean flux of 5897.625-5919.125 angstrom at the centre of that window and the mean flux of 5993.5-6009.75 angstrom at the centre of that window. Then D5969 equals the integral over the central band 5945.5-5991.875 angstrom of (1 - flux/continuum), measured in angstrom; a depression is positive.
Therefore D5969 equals -1.6 angstrom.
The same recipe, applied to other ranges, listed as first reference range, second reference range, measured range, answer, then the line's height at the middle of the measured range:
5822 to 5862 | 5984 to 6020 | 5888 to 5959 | 4.7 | 17.6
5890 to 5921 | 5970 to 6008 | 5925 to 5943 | -1.6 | 16.1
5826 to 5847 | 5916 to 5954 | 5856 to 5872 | 0.6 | 18.1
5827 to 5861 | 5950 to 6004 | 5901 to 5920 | 1.4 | 17.8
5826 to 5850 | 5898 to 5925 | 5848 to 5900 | 3.5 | 17.4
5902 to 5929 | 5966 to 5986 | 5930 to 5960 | -0.5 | 17.1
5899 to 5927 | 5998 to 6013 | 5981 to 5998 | -0.4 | 16.9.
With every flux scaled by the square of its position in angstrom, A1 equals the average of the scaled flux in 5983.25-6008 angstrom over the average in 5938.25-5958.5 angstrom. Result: 1.0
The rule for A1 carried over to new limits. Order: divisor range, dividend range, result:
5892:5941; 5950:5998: 1.08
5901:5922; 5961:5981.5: 1.08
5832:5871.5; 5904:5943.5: 0.97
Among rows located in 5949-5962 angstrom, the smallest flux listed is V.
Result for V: 17.09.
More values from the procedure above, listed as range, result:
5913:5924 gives 16.06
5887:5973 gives 13.03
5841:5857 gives 17.29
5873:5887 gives 14.02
